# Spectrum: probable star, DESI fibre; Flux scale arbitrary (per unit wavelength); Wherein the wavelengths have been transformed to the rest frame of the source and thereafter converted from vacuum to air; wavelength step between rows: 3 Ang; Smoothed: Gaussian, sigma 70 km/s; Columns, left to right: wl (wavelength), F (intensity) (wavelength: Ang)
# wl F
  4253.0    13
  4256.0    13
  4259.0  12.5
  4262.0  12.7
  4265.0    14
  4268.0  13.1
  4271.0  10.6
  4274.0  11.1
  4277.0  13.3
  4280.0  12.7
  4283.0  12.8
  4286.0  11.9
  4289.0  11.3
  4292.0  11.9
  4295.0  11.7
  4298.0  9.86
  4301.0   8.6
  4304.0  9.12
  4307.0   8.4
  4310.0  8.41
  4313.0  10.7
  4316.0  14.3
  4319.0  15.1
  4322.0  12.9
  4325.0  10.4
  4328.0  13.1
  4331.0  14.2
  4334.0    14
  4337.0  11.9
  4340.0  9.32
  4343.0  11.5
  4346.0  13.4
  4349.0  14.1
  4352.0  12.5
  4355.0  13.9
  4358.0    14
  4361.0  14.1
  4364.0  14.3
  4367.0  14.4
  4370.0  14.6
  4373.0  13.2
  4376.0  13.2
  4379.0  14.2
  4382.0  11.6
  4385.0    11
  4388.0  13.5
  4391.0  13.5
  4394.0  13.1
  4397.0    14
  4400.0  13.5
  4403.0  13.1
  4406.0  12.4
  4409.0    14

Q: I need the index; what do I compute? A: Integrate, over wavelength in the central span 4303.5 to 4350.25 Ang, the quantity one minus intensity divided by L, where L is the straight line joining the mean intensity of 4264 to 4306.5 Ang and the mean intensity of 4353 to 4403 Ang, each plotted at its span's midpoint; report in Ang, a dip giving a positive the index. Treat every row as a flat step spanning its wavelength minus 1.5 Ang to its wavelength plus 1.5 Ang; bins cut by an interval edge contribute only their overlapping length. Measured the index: 1.6 Ang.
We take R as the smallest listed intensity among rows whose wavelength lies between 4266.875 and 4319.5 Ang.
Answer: 8.4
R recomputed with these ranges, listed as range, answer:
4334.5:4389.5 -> 9.32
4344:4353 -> 12.5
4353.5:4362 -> 13.9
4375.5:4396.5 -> 11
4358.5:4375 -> 13.2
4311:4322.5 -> 10.7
